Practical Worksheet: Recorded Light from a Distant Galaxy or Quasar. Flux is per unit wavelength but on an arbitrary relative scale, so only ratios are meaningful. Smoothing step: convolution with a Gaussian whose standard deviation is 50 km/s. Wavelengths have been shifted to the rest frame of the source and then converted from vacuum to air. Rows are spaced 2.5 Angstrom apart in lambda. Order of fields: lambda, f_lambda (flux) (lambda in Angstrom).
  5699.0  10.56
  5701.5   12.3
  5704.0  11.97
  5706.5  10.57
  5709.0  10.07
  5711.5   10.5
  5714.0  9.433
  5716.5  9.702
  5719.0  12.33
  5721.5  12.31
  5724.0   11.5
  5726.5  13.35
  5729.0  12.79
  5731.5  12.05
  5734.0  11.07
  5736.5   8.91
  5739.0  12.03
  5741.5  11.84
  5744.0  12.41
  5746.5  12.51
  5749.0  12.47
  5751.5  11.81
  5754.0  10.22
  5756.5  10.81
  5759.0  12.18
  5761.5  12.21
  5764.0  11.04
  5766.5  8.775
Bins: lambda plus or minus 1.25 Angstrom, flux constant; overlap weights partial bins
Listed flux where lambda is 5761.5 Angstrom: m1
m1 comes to 12.21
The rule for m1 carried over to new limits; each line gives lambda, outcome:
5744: 12.41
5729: 12.79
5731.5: 12.05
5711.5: 10.5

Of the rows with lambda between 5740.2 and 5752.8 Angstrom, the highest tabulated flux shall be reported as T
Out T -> 12.51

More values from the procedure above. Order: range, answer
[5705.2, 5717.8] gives 10.57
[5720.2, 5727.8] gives 13.35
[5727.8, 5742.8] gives 12.79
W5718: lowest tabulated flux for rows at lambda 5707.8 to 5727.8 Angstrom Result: 9.433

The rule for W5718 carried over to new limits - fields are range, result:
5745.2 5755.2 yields 10.22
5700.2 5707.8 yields 10.57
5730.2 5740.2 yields 8.91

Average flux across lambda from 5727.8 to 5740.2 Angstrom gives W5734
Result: 11.4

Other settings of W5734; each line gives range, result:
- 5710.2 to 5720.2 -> 10.5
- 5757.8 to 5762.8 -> 12.2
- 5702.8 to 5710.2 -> 10.9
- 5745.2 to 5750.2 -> 12.5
